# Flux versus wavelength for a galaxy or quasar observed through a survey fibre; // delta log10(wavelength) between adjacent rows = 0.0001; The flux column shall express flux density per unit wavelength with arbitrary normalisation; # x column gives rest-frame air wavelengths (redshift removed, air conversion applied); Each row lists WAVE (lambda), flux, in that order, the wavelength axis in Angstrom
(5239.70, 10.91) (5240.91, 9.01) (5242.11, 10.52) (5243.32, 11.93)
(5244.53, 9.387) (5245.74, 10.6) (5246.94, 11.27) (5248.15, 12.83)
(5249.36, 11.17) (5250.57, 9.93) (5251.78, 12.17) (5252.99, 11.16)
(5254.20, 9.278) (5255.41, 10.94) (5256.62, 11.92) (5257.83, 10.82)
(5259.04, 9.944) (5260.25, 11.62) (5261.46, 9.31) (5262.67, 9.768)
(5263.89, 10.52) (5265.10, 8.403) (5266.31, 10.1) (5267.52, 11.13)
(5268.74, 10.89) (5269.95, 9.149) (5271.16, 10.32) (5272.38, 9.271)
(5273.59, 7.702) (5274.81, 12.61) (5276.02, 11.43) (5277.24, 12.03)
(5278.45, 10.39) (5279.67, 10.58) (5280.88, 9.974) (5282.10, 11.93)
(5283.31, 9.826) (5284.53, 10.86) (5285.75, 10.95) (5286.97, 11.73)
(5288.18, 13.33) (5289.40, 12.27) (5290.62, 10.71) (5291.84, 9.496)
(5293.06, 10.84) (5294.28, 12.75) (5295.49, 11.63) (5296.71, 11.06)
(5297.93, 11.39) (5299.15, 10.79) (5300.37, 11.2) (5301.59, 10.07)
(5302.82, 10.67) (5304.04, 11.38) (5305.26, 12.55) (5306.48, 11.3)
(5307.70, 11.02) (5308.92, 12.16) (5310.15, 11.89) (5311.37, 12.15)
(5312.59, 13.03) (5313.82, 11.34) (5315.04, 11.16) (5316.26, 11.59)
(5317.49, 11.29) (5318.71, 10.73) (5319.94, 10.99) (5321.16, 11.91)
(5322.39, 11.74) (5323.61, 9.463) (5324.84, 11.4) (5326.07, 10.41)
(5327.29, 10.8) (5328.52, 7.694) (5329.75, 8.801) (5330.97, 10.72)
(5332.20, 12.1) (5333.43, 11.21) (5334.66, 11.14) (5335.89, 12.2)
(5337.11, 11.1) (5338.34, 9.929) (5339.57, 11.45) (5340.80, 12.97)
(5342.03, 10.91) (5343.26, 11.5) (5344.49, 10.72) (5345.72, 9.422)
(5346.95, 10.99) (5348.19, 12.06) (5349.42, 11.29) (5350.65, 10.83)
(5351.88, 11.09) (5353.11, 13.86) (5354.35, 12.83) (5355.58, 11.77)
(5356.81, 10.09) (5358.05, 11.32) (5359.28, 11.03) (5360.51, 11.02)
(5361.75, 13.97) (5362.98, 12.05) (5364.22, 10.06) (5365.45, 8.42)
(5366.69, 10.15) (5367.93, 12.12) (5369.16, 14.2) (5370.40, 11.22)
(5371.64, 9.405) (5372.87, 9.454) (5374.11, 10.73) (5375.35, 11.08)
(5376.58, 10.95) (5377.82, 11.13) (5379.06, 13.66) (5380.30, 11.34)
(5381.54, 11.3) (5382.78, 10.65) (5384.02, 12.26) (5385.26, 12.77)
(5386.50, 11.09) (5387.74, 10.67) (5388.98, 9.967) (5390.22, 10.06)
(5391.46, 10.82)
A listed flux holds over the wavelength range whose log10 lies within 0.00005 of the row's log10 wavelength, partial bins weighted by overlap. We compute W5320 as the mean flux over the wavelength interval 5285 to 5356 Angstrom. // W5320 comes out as 11.3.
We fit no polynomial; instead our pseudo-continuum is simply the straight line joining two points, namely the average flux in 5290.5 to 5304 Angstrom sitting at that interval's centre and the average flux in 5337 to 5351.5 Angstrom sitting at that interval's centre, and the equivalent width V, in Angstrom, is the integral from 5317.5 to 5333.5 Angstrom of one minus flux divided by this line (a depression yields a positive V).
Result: 0.6 Angstrom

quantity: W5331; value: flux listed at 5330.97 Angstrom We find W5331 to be 10.72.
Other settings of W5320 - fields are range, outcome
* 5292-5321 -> 11.4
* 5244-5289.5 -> 10.7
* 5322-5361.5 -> 11.1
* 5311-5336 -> 11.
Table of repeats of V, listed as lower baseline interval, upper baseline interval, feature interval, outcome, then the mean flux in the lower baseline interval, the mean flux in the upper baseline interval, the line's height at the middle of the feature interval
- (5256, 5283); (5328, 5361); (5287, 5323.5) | -2.28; 10.4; 11.1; 10.8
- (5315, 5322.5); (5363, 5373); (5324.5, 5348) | 0.63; 11.3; 10.8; 11.1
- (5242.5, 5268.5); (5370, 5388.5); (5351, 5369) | -0.62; 10.7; 11.2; 11.1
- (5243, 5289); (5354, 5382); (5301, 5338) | -0.42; 10.7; 11.3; 11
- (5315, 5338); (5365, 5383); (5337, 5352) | -0.22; 10.8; 11.1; 10.9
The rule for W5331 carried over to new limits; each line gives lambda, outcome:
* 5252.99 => 11.16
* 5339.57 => 11.45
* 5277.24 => 12.03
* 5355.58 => 11.77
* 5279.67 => 10.58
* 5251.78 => 12.17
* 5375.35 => 11.08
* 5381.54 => 11.3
